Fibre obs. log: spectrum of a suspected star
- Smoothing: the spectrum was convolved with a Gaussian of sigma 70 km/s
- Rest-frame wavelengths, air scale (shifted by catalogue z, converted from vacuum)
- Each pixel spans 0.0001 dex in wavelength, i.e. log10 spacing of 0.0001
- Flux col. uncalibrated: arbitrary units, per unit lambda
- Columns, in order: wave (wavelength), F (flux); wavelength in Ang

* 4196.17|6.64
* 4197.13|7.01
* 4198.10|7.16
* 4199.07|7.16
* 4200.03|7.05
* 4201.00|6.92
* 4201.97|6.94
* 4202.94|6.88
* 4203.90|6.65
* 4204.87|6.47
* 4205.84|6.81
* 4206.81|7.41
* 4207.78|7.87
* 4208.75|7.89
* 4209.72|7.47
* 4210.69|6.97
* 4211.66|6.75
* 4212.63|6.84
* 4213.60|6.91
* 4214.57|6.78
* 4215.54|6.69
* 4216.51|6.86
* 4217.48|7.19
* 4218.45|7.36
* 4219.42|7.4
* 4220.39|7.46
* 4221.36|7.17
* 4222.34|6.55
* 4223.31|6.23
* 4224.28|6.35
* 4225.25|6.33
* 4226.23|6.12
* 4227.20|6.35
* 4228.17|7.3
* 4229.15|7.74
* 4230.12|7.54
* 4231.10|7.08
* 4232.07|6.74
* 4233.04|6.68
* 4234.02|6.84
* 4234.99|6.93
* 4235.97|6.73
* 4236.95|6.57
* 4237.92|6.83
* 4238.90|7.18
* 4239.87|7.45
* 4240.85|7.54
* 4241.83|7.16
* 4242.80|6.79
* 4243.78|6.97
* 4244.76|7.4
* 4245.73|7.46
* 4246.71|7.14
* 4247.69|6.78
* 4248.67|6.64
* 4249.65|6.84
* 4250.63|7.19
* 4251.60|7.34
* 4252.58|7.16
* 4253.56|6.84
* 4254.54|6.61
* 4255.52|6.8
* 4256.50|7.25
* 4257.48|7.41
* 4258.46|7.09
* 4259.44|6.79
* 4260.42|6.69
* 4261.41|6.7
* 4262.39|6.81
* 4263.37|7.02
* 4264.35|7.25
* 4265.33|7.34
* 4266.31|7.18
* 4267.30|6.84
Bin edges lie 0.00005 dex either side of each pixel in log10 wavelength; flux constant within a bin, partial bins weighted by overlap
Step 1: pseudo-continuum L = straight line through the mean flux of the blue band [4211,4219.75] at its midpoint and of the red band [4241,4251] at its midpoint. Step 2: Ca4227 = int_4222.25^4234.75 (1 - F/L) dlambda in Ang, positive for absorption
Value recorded 0.4 Ang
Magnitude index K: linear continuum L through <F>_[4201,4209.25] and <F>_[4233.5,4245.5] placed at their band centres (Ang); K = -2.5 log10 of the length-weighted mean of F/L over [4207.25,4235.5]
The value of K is 0.01 mag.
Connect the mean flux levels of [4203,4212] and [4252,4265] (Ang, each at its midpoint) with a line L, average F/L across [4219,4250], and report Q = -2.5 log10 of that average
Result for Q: 0.015 mag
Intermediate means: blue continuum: 7.14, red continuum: 6.96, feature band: 6.95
